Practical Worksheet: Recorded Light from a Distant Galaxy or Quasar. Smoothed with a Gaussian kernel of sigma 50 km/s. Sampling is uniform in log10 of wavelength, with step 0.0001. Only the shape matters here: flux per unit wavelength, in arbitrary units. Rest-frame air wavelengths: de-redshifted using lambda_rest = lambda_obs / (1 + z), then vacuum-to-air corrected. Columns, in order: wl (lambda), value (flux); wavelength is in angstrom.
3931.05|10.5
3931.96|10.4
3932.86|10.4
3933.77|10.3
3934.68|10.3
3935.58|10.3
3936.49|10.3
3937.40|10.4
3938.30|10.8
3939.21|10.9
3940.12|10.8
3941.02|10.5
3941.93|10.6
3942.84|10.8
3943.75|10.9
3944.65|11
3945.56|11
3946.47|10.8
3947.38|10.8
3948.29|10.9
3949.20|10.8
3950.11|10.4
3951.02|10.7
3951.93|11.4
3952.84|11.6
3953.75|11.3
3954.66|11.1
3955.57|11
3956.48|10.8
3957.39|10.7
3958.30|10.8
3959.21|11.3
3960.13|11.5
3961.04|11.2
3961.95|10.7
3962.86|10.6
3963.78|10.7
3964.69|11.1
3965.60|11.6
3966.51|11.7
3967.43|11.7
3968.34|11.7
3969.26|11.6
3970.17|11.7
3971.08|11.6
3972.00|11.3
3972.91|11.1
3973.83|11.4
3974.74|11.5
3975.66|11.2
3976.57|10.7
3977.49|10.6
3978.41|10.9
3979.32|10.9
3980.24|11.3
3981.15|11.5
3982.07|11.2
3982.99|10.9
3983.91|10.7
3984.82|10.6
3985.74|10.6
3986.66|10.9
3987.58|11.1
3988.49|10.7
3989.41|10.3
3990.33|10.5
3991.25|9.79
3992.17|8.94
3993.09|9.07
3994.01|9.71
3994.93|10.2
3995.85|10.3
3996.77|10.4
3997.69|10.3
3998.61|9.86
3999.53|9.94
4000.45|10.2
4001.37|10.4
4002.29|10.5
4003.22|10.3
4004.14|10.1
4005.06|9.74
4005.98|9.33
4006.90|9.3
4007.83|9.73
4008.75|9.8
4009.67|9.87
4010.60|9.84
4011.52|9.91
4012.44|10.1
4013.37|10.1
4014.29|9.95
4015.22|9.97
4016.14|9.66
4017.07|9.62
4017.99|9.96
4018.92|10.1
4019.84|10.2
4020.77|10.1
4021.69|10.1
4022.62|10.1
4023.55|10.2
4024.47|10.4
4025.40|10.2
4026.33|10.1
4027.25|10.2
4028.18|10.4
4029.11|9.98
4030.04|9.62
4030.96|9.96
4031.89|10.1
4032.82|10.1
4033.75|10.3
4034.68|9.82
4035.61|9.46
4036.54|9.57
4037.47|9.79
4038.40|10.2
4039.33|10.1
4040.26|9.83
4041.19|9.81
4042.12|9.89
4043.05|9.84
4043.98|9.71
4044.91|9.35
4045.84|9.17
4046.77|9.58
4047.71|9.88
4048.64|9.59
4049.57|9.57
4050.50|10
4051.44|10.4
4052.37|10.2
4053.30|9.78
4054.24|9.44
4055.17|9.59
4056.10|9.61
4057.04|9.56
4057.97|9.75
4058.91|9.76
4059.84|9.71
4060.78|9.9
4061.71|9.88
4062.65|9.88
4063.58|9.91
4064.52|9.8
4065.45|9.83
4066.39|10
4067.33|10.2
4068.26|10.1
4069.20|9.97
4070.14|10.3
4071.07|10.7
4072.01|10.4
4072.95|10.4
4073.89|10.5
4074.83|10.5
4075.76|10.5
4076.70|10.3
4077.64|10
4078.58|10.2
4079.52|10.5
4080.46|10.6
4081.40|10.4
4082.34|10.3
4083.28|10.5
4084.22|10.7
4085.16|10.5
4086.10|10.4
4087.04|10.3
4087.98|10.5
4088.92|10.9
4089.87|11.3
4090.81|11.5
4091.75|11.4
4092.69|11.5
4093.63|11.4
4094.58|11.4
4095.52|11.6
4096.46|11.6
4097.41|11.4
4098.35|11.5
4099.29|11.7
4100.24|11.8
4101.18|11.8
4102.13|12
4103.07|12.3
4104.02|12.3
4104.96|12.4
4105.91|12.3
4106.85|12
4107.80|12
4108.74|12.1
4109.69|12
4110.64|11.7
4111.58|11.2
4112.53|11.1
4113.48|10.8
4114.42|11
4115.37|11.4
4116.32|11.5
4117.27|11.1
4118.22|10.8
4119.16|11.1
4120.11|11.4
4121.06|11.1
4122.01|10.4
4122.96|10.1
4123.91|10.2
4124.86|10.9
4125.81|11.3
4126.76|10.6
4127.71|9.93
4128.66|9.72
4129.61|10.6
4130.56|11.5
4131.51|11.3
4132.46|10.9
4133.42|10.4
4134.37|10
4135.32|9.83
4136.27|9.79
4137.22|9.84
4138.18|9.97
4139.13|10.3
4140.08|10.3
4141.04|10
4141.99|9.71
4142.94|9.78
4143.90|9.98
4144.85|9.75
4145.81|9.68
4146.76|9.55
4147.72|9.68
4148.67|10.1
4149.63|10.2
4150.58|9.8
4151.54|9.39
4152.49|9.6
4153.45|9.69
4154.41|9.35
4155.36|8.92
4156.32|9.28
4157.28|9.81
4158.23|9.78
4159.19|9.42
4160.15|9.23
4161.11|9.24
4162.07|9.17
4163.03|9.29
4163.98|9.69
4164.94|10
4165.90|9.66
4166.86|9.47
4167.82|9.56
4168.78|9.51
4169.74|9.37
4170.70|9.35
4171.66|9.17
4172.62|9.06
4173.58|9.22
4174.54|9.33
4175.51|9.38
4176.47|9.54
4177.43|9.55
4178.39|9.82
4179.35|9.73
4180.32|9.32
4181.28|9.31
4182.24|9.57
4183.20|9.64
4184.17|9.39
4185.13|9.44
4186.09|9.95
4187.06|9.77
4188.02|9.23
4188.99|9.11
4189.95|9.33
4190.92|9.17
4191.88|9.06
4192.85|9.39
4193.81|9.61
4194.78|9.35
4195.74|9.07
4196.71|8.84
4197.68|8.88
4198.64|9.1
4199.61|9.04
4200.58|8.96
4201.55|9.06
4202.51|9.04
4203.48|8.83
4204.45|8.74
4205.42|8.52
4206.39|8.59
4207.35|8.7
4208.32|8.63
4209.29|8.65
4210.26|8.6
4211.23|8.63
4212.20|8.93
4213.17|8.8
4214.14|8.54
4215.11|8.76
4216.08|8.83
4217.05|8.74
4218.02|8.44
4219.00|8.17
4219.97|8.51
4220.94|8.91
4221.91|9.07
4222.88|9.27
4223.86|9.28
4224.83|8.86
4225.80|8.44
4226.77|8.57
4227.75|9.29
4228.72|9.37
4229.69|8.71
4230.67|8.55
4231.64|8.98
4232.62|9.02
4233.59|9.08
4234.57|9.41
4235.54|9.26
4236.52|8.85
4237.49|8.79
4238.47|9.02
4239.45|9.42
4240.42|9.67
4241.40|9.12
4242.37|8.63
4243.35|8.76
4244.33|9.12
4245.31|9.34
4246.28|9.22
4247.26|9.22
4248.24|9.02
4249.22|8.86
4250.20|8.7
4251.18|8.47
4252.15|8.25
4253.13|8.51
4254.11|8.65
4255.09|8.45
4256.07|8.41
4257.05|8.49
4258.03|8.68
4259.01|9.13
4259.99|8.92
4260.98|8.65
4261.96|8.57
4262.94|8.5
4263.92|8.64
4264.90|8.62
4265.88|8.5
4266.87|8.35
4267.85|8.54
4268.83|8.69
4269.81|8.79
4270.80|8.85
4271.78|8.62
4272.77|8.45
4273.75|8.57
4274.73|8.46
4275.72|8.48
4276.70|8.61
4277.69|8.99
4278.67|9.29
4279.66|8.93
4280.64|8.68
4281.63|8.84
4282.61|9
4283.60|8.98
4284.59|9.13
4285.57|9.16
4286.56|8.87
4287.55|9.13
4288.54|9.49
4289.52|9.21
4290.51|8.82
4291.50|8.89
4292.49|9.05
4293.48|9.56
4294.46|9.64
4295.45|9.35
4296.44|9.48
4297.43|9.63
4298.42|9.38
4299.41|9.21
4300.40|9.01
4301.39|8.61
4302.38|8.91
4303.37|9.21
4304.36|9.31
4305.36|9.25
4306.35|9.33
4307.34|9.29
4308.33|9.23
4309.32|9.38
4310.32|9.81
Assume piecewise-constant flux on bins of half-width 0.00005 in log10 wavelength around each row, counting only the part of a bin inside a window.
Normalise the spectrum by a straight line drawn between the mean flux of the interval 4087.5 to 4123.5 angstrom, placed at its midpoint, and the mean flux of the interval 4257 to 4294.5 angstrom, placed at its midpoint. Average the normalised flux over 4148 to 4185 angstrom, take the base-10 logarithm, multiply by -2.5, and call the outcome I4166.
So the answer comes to 0.11 mag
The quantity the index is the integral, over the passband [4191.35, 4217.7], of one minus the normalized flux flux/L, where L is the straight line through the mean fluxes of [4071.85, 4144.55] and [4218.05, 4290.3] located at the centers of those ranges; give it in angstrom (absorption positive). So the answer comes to 1.8 angstrom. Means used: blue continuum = 10.9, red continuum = 8.85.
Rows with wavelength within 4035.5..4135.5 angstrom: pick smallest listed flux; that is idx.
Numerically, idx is 9.17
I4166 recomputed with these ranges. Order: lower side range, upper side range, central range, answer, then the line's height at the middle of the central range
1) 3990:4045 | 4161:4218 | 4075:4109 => -0.17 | 9.62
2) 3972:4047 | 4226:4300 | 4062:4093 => -0.06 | 9.84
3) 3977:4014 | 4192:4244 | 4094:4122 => -0.21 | 9.58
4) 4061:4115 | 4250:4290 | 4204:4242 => 0.05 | 9.31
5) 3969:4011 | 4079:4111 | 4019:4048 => 0.09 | 10.8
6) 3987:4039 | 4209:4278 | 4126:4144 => -0.10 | 9.37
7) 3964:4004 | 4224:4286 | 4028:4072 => 0.04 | 10.3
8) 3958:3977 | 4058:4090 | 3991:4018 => 0.11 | 10.9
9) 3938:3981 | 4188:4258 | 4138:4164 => -0.02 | 9.49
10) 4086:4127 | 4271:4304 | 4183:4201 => 0.11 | 10.3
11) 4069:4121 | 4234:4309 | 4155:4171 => 0.09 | 10.3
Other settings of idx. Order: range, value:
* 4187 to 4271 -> 8.17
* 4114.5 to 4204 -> 8.83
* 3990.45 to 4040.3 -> 8.94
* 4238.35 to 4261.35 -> 8.25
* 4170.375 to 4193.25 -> 9.06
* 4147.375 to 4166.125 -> 8.92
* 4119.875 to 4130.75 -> 9.72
